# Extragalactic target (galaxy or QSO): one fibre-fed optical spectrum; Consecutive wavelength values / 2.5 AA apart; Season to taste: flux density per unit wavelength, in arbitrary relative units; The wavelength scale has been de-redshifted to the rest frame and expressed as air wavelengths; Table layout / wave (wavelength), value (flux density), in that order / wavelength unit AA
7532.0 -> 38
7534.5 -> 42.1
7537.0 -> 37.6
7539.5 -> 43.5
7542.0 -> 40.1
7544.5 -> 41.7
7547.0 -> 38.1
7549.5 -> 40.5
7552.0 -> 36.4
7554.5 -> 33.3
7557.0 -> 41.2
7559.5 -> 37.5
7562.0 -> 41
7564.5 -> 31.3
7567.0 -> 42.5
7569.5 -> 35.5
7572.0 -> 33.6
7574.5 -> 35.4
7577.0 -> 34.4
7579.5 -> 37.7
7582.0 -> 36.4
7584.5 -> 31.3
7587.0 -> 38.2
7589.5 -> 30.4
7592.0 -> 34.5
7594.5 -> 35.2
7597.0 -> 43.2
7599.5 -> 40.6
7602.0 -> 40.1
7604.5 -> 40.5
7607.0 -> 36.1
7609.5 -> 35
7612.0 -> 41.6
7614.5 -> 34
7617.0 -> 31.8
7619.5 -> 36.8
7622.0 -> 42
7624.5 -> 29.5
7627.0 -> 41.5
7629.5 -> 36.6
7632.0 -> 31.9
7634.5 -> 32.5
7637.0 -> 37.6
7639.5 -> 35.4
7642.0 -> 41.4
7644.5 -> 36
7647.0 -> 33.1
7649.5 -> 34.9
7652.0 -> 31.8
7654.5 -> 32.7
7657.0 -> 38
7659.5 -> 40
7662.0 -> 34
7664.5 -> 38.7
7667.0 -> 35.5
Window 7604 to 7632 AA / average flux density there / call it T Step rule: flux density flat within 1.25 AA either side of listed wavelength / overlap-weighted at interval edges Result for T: 36.5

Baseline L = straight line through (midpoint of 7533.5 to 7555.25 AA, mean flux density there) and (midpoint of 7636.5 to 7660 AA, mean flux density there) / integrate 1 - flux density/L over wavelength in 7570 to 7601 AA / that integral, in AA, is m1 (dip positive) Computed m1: 1.67 AA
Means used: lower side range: 39.4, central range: 35.9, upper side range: 35.9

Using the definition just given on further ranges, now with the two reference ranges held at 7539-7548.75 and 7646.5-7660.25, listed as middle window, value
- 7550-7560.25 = 0.70 AA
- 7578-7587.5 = 0.73 AA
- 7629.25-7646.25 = 0.01 AA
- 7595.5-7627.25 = -0.50 AA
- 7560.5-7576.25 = 1.15 AA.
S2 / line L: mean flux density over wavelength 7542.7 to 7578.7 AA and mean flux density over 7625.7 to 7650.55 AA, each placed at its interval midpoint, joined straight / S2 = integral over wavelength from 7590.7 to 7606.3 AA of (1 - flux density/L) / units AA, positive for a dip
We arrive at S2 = -0.9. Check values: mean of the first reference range 37.4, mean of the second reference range 36.1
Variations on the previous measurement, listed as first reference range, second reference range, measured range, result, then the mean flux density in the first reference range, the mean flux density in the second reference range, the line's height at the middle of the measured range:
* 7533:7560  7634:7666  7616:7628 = 0.2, 39.3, 35.9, 36.8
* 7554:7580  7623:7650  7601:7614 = -0.8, 36.7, 35.6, 36.1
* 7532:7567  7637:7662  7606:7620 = 0.4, 38.9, 35.9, 37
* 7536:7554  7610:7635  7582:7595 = 1.2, 39.5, 35.9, 37.5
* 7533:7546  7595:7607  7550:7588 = 3.9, 40.9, 40.2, 40.6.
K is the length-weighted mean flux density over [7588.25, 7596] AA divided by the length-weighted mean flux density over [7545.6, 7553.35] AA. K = 0.9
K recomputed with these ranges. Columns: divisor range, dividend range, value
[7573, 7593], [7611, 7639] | 1.03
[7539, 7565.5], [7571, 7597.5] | 0.92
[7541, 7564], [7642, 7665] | 0.92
